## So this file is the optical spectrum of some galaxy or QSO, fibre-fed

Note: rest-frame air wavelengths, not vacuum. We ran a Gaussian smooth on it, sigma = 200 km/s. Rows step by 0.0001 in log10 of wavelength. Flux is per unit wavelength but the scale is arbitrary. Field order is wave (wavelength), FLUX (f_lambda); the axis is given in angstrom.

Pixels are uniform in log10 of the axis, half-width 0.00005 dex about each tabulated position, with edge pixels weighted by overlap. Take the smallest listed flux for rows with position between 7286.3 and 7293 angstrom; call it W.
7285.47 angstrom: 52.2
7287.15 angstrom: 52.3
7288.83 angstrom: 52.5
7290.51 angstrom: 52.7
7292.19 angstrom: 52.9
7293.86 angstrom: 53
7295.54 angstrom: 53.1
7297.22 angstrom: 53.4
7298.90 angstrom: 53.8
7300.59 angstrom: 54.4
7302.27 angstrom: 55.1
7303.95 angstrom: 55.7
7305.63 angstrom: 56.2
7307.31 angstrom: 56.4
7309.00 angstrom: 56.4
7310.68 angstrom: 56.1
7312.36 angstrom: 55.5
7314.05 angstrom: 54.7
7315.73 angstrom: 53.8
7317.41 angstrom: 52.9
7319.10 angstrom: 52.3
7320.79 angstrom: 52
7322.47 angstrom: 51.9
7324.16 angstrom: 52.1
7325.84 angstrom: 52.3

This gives 52.3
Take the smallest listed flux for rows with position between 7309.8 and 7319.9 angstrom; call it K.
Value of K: 52.3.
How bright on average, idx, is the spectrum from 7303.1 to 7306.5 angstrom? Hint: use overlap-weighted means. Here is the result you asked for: 56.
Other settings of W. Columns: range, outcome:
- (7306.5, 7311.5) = 56.1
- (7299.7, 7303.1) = 54.4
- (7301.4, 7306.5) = 55.1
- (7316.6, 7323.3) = 51.9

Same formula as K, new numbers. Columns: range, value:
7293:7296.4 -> 53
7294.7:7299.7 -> 53.1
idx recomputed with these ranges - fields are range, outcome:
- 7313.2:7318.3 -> 53.8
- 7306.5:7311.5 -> 56.3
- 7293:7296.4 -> 53.2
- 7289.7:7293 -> 52.8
